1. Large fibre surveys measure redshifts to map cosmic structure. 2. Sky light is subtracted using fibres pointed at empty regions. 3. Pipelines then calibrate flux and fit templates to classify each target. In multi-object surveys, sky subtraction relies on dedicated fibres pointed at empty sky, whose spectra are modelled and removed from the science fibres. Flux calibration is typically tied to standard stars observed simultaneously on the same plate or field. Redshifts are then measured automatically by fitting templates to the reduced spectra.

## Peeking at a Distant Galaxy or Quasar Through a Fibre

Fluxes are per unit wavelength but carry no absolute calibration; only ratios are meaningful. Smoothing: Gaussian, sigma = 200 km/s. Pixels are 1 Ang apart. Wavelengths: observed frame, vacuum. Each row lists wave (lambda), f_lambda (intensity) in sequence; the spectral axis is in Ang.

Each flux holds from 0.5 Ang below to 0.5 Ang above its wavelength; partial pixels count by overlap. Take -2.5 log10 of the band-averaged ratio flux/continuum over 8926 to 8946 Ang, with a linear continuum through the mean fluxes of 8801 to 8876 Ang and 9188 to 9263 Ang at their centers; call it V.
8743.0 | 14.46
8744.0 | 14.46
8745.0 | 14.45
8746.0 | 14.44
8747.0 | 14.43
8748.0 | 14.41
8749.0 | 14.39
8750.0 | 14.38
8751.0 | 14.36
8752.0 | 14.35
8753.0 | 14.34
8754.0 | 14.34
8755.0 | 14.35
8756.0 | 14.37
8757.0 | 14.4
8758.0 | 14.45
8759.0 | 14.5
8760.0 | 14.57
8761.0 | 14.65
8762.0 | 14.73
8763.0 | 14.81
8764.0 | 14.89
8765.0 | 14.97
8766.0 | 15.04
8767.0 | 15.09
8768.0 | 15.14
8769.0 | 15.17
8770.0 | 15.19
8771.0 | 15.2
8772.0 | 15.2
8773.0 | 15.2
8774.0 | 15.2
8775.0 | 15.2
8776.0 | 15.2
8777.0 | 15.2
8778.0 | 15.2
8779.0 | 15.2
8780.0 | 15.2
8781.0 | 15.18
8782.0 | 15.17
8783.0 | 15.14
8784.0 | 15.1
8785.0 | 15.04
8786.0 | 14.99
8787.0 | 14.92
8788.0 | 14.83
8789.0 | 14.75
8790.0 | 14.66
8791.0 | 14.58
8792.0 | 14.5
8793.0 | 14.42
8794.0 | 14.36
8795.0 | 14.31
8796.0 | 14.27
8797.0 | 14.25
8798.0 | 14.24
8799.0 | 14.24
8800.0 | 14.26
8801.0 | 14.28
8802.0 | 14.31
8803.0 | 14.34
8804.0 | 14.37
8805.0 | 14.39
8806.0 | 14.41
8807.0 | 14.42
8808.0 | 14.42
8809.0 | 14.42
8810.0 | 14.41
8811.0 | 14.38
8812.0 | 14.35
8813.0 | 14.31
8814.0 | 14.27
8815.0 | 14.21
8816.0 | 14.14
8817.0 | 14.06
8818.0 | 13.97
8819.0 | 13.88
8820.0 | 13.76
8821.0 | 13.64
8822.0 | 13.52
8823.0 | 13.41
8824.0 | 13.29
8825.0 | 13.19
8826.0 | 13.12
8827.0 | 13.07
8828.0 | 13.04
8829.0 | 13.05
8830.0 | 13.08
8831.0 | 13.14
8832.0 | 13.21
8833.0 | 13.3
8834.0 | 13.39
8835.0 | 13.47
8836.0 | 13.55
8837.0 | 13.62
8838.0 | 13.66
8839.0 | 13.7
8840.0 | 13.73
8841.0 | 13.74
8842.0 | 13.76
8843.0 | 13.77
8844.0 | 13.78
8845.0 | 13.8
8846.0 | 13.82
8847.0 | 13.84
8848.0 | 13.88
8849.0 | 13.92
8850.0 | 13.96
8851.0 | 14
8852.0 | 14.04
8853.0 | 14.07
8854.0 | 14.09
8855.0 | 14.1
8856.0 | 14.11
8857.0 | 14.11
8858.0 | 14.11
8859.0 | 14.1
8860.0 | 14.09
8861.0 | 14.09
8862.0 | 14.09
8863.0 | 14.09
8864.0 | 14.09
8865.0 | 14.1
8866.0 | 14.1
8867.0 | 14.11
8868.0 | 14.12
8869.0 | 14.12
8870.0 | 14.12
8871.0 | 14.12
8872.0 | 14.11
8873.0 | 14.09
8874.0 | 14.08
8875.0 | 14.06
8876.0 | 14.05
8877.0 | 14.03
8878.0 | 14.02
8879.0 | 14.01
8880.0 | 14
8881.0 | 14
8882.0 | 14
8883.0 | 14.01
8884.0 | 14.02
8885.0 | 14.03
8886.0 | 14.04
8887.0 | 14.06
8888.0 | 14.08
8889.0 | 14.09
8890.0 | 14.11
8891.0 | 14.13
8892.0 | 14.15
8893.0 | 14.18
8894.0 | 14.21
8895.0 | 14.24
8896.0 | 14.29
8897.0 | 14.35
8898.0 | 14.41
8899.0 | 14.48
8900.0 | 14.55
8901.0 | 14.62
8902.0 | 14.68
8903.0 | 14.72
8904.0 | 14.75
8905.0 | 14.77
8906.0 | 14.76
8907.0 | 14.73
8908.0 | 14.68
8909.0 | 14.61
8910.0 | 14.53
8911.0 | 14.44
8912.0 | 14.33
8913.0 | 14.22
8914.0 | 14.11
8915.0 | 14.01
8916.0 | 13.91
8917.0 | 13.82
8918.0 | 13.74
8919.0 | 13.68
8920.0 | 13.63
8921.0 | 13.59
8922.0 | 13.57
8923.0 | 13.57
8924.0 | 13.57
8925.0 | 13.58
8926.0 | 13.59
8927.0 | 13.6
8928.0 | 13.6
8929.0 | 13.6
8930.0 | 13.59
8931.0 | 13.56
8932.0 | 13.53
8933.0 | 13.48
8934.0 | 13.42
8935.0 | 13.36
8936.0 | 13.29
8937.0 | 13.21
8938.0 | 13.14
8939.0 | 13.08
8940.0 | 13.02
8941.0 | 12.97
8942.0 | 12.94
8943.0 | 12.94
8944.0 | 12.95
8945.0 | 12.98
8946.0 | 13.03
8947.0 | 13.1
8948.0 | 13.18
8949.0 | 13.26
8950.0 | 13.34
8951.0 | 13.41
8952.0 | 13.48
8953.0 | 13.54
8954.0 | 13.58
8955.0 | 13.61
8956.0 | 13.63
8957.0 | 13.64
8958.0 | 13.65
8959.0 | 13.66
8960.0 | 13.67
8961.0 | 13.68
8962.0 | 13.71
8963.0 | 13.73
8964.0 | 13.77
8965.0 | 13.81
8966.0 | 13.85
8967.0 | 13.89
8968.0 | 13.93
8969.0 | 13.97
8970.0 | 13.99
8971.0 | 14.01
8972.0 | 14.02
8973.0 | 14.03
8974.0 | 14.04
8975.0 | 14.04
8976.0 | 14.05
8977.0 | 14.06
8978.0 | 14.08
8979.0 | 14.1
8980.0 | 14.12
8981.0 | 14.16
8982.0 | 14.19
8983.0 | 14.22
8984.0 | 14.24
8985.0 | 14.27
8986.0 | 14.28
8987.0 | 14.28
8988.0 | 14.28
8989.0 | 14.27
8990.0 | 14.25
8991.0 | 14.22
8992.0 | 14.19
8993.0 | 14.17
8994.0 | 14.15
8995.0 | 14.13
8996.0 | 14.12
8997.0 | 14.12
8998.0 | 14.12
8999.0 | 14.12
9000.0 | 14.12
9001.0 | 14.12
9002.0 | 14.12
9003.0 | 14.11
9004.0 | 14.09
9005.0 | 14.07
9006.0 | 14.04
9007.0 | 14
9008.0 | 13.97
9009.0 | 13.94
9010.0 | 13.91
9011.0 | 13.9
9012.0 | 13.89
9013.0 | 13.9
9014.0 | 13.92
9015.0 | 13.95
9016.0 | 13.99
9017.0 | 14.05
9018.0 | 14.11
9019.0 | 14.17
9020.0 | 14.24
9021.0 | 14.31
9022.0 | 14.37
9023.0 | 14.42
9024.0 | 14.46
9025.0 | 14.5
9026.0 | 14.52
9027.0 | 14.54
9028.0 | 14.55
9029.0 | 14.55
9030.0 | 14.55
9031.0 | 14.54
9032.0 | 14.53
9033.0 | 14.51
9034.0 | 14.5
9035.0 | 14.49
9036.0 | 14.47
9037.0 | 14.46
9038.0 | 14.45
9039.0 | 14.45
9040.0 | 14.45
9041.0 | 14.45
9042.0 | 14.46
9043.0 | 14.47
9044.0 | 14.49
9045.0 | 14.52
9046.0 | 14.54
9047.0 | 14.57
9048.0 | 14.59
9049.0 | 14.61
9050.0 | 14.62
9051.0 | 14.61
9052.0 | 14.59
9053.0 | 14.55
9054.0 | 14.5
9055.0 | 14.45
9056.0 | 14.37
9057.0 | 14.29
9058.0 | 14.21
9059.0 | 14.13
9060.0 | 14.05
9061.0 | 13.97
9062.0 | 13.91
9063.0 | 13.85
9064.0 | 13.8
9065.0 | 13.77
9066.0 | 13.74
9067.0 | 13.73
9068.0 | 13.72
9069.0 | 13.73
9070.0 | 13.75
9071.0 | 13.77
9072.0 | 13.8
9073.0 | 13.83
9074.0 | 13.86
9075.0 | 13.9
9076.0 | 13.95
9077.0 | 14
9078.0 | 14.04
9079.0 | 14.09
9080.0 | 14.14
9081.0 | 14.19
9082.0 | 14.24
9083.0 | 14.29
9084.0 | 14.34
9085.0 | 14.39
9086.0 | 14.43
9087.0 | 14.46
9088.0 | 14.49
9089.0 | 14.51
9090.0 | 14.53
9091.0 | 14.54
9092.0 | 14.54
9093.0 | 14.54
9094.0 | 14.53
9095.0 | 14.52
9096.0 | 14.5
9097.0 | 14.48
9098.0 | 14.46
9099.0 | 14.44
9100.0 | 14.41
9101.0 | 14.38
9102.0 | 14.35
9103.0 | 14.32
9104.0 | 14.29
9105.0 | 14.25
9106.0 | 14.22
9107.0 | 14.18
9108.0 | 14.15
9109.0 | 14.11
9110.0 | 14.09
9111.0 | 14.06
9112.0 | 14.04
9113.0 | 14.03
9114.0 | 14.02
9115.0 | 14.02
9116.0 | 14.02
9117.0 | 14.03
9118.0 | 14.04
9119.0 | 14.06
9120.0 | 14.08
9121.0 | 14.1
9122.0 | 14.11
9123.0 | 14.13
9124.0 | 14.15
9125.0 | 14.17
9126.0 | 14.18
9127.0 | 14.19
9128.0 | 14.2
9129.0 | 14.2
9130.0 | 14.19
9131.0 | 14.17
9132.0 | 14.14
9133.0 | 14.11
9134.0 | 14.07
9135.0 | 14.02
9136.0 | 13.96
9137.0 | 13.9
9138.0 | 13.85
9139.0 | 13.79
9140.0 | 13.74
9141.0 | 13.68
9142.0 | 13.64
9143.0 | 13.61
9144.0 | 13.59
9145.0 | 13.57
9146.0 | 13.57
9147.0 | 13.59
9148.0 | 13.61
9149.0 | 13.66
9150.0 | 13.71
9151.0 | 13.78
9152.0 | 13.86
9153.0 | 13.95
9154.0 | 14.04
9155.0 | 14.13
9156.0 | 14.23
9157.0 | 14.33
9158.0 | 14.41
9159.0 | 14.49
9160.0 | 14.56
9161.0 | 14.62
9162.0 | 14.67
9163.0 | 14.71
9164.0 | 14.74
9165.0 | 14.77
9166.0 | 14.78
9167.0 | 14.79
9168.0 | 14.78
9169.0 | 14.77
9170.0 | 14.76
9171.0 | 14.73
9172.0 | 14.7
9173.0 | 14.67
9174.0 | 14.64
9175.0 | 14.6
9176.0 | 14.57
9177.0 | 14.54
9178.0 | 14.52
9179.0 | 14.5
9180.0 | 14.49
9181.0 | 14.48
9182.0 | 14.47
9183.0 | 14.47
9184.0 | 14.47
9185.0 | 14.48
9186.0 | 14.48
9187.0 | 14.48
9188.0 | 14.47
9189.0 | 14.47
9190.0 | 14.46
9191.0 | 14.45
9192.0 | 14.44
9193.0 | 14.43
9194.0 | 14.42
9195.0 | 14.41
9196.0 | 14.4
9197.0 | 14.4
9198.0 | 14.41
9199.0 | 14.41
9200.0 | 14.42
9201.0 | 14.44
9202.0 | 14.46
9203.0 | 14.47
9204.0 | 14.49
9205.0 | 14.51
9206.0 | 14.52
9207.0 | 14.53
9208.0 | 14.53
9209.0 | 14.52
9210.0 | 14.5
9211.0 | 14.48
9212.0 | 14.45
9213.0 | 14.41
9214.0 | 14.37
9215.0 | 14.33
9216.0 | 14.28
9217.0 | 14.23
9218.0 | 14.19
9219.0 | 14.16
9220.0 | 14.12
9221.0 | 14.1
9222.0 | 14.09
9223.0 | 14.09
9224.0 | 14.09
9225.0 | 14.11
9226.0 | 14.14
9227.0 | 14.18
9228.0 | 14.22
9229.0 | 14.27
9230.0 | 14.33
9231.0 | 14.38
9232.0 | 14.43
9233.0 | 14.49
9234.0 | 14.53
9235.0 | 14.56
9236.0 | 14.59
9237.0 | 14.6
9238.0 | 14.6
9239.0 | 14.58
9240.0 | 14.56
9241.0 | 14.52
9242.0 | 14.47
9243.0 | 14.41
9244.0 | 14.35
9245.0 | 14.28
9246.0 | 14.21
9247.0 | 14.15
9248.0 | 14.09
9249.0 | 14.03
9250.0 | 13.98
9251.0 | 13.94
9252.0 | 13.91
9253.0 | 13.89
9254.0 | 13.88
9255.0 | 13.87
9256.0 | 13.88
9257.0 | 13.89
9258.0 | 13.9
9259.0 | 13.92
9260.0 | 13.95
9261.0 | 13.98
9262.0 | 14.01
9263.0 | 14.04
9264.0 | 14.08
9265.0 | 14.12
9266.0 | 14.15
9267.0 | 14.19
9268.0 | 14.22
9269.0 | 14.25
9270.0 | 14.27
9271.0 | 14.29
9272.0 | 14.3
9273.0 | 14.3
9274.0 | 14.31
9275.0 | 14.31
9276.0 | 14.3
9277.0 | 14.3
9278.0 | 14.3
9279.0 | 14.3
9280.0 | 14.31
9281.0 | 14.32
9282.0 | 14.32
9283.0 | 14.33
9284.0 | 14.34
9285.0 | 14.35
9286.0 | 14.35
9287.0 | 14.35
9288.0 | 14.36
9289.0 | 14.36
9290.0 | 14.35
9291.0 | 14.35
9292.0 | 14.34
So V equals 0.06 mag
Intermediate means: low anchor 13.9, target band 13.3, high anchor 14.3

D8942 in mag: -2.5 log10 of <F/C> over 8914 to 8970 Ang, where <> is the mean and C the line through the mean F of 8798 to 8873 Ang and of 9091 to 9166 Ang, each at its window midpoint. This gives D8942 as 0.038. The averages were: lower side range 13.9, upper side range 14.1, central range 13.5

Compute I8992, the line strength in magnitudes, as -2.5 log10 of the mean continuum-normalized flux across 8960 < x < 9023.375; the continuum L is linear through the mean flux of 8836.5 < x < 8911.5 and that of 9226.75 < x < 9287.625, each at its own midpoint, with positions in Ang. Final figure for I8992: 0.01 mag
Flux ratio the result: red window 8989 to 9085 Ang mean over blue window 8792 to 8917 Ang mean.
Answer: 1.0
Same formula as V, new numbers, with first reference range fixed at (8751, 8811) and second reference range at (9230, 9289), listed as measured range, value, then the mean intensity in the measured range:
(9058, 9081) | 0.04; 13.9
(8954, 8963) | 0.07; 13.7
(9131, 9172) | 0.02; 14.1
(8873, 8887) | 0.04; 14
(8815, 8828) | 0.08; 13.6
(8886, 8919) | 0.02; 14.3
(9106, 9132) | 0.02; 14.1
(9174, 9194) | -0.01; 14.5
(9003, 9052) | 0.01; 14.3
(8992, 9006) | 0.03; 14.1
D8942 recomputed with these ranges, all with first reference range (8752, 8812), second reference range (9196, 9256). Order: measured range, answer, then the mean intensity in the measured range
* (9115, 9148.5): 0.034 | 14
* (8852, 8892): 0.042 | 14.1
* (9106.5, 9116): 0.026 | 14.1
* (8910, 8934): 0.063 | 13.8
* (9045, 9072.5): 0.023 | 14.2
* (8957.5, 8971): 0.057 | 13.8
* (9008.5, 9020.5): 0.038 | 14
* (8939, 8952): 0.114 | 13.1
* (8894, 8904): 0.009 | 14.5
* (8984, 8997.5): 0.024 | 14.2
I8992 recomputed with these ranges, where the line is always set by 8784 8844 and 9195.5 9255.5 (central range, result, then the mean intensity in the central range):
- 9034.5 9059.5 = -0.02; 14.5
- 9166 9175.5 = -0.03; 14.7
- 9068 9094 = 0.00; 14.2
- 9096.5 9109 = -0.01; 14.3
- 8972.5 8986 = 0.00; 14.1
